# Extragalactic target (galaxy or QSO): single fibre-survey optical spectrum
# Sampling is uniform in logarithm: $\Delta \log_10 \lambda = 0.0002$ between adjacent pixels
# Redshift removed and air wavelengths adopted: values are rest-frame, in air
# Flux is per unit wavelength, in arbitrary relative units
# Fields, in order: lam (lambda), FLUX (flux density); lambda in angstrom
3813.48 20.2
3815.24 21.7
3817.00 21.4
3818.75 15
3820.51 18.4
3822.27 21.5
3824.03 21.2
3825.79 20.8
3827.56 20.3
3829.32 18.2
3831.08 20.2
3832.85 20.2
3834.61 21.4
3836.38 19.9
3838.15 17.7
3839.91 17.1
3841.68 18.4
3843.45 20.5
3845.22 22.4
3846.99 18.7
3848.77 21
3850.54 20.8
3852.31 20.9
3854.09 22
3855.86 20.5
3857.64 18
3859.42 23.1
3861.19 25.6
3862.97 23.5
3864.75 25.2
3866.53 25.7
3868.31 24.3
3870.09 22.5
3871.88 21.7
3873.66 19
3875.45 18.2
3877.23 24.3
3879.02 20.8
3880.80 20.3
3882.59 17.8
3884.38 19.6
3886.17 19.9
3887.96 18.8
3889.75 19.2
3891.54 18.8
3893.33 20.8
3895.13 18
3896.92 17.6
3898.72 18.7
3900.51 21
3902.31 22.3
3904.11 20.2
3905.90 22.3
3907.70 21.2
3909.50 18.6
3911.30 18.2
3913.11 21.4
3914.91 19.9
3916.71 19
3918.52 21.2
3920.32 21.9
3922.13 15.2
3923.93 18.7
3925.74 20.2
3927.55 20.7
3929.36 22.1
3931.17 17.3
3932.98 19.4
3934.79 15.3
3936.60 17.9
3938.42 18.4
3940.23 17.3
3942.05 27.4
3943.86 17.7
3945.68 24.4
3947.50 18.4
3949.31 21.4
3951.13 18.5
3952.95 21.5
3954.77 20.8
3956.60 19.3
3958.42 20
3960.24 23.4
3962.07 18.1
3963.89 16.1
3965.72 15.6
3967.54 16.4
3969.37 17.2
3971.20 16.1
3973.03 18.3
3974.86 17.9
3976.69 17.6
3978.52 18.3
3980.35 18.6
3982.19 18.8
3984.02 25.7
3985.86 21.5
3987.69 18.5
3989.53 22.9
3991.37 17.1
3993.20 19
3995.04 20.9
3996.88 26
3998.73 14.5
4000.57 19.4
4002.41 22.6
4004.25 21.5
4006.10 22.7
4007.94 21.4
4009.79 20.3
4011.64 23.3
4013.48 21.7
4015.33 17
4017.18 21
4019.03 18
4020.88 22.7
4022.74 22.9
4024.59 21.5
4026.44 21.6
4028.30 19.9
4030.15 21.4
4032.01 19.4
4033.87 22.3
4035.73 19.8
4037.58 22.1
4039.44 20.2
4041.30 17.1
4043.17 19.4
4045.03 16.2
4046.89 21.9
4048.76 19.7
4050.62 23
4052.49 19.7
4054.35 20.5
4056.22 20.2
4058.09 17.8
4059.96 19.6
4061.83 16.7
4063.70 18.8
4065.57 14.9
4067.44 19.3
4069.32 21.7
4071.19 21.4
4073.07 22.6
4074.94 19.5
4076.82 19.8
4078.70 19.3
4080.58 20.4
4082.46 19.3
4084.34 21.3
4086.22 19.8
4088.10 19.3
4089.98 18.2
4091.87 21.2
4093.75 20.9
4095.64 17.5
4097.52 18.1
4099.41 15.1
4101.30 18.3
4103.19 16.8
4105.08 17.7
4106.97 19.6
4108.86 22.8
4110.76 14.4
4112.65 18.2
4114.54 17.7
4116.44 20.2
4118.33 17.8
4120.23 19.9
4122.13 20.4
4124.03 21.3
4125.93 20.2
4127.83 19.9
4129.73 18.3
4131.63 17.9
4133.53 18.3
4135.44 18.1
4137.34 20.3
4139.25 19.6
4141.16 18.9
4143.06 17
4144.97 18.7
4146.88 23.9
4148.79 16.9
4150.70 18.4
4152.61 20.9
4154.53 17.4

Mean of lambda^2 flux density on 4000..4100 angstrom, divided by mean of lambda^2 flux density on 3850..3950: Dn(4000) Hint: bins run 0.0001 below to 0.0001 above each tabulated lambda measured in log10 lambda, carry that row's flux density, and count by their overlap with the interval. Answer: 1.1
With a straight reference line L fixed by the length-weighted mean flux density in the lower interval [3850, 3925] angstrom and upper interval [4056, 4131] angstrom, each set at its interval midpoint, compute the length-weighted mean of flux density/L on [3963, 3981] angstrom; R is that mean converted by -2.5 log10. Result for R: 0.16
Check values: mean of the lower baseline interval 20.6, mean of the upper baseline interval 19.1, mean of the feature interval 17.2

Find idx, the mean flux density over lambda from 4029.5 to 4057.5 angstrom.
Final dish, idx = 20.1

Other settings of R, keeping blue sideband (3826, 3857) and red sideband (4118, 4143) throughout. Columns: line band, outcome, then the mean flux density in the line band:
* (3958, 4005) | 0.02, 19.3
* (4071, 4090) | -0.04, 20.1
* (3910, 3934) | 0.01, 19.6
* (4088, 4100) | 0.04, 18.7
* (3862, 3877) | -0.14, 22.6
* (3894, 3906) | 0.00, 19.9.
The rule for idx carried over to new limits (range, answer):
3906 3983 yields 19.2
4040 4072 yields 19.3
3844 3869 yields 22.2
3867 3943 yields 20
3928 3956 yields 19.9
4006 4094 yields 20.2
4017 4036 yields 21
